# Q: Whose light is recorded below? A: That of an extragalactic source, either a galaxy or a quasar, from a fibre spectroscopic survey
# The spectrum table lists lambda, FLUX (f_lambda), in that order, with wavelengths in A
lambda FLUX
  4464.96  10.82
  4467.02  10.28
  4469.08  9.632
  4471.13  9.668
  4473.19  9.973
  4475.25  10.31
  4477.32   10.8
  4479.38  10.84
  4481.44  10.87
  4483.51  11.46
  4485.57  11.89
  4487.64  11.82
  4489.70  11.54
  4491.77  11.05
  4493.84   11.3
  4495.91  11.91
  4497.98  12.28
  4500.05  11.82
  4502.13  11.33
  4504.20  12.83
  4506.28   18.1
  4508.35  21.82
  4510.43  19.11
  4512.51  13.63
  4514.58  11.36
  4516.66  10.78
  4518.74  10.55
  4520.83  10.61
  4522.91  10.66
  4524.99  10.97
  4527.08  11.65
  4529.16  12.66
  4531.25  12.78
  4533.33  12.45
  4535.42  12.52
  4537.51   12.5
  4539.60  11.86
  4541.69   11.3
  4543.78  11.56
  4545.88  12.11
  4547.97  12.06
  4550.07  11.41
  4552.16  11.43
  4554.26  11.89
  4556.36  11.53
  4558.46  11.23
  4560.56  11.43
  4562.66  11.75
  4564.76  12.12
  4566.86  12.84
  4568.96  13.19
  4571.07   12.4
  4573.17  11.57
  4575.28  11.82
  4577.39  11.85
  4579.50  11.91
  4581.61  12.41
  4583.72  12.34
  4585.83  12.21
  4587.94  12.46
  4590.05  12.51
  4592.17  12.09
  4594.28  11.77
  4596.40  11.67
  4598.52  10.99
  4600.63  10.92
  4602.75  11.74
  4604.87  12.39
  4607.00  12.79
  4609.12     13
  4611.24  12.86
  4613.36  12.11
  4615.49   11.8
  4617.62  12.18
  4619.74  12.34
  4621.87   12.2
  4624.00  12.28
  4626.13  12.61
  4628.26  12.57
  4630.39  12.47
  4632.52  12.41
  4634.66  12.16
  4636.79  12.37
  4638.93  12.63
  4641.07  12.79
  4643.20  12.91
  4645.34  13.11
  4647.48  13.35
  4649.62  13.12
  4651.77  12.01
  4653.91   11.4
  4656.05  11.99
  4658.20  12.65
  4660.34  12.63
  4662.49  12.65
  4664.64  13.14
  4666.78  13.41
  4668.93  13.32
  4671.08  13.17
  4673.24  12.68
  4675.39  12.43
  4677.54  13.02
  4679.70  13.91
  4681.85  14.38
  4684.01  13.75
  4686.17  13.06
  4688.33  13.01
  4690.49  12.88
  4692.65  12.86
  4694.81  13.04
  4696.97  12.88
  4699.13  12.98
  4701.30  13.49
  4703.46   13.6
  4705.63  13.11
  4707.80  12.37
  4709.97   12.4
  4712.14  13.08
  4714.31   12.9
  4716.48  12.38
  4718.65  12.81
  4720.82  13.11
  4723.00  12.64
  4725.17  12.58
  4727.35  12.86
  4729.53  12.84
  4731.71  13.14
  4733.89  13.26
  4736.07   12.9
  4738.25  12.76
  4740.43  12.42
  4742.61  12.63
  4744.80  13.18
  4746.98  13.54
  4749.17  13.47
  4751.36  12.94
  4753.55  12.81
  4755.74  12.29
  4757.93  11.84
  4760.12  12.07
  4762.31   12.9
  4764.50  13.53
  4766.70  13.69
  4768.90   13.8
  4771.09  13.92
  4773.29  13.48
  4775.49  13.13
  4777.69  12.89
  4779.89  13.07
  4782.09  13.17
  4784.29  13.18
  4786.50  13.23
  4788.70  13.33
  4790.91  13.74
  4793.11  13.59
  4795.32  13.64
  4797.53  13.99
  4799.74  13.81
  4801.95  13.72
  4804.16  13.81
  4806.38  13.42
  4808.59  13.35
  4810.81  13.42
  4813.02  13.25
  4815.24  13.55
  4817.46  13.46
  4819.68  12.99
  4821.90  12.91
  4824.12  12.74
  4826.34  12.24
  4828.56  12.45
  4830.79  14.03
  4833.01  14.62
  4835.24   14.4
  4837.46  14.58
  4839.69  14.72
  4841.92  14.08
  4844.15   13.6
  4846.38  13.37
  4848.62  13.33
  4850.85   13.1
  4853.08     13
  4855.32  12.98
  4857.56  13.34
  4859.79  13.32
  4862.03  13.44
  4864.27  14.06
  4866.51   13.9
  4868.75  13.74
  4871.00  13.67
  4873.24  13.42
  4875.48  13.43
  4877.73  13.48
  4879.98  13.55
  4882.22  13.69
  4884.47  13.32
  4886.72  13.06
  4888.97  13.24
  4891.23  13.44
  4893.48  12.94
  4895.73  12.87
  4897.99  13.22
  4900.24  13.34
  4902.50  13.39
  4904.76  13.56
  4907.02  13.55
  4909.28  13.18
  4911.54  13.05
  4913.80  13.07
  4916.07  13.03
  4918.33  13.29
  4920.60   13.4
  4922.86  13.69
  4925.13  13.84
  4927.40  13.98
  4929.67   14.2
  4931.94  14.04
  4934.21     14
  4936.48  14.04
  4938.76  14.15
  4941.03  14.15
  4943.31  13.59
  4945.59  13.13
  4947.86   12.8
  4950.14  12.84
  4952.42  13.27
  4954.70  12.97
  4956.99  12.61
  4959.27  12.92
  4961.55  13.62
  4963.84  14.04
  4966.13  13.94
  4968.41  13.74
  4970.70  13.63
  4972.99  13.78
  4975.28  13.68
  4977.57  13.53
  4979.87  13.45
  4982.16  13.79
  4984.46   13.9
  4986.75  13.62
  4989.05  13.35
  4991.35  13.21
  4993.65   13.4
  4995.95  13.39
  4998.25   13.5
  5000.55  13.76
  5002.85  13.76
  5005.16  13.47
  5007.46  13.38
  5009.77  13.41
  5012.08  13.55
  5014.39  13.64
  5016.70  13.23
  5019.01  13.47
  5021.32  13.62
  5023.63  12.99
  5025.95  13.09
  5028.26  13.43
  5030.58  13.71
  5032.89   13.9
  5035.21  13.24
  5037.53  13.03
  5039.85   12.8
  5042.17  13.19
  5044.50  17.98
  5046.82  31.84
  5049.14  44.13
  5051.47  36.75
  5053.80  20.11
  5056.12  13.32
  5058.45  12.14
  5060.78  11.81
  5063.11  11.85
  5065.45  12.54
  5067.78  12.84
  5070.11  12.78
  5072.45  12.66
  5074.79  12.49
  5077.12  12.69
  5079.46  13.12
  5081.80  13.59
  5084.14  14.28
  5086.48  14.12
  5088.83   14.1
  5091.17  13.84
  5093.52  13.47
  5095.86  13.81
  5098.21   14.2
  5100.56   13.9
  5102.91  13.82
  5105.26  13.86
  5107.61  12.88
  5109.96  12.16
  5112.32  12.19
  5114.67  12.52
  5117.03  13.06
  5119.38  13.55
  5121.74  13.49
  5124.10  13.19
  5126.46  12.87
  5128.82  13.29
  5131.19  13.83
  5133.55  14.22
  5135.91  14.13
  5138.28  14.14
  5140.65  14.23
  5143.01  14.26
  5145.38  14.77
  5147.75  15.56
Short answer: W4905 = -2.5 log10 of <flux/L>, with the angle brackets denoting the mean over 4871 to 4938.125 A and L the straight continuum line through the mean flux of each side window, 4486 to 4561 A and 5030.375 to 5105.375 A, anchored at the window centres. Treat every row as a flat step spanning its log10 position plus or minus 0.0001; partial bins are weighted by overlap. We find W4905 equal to 0.10 mag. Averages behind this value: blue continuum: 12.4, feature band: 13.5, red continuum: 15.9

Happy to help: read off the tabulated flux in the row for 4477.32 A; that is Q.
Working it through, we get 10.8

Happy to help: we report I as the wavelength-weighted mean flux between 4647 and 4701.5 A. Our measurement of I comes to 13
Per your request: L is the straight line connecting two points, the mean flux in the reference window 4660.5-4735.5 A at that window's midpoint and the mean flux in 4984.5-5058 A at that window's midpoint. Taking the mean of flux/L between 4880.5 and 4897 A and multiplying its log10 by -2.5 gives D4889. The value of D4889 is 0.122 mag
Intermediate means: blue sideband 13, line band 13.2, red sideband 16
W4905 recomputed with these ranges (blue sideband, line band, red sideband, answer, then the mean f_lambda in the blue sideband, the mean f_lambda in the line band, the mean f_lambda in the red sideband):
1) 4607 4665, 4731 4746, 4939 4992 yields -0.01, 12.5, 12.9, 13.5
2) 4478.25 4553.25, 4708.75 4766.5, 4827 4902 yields 0.02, 12.4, 12.8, 13.5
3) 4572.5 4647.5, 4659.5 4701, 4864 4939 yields -0.05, 12.3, 13.1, 13.5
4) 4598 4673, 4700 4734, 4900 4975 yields -0.01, 12.5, 12.9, 13.5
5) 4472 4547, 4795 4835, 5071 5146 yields -0.04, 12.2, 13.4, 13.5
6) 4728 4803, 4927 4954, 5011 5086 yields 0.08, 13.2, 13.7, 15.7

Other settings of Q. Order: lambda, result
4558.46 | 11.23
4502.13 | 11.33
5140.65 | 14.23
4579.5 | 11.91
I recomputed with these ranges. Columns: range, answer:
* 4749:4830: 13.2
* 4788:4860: 13.5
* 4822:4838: 13.5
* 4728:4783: 13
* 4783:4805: 13.6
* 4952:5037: 13.5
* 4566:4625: 12.2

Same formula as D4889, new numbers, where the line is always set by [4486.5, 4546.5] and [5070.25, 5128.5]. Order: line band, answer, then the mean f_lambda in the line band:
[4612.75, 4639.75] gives 0.04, 12.3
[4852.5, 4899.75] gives -0.03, 13.4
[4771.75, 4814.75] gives -0.04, 13.4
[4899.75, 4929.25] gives -0.03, 13.4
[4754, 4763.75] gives 0.04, 12.4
